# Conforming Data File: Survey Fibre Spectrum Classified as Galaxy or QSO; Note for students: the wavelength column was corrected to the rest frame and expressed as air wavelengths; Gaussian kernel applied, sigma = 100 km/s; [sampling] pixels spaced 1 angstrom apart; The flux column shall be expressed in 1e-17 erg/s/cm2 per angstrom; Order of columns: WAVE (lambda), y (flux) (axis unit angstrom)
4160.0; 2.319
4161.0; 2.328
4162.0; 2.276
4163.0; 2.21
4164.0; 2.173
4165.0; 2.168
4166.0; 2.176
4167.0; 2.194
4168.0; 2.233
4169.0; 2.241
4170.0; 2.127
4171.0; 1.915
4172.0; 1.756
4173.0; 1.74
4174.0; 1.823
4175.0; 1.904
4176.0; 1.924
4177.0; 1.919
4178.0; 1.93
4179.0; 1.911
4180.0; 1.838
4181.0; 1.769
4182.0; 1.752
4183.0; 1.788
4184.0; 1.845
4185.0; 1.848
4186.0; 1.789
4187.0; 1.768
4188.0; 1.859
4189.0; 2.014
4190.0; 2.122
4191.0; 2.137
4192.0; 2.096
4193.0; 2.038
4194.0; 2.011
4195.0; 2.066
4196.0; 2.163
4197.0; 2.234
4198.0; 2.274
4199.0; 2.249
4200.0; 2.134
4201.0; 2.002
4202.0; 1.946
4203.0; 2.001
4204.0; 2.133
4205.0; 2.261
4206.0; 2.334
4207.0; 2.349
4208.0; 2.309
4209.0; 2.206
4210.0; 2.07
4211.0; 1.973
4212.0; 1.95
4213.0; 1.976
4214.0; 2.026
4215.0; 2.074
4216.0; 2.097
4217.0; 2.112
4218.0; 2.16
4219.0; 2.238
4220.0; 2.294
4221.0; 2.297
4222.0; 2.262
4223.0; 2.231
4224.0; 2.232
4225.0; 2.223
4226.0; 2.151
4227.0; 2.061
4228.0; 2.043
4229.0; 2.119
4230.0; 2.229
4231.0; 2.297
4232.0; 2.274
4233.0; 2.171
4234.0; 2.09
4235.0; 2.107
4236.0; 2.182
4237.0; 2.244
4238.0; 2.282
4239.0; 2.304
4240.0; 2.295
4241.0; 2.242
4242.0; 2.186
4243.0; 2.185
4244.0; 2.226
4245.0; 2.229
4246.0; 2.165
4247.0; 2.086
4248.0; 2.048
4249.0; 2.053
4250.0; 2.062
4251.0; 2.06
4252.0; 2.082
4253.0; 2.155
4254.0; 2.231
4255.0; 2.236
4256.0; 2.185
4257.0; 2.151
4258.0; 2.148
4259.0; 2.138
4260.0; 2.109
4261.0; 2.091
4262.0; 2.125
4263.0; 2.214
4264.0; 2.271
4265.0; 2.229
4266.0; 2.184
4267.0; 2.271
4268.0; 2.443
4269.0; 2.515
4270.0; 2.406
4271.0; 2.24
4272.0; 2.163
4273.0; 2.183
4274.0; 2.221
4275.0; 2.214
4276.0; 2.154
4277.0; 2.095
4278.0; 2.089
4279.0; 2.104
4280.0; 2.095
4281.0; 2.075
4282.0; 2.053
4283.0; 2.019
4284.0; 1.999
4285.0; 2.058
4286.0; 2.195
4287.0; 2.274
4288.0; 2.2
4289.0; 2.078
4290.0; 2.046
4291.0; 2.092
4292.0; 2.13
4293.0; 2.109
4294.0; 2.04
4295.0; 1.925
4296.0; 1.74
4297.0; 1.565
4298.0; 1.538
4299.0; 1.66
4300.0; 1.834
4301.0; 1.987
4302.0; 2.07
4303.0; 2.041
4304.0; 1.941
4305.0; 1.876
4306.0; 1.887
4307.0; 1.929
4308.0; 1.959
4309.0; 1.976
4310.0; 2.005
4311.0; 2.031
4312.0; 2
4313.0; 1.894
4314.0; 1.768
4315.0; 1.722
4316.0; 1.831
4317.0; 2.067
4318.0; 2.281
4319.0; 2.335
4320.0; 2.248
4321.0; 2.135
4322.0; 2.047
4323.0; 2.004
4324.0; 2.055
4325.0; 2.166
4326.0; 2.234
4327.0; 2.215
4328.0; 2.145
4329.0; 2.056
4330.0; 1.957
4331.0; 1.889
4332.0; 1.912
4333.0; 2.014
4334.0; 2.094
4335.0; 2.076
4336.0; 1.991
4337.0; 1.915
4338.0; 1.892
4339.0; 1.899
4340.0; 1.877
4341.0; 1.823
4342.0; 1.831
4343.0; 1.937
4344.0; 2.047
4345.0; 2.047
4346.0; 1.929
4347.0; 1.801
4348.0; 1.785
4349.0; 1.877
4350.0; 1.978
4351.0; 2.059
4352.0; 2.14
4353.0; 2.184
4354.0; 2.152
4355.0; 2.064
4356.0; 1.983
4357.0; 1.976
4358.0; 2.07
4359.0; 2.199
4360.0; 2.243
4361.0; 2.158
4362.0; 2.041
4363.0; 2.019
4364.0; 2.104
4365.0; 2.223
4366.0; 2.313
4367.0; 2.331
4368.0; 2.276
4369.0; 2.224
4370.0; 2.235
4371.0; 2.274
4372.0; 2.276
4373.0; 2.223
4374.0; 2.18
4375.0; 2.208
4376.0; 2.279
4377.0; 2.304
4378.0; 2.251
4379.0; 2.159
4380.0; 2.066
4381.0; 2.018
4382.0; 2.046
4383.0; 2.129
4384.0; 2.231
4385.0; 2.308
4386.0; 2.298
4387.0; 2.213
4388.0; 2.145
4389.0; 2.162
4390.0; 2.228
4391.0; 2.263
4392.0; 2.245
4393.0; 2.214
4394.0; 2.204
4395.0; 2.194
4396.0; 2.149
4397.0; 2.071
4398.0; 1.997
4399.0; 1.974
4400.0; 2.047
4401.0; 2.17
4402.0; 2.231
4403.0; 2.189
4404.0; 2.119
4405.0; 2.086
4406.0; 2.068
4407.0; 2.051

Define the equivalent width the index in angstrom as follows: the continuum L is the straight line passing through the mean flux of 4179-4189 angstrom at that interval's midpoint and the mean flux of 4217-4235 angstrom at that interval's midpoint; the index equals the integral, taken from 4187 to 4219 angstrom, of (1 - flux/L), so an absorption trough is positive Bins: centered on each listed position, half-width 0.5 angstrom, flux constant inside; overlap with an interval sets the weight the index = -1.9 angstrom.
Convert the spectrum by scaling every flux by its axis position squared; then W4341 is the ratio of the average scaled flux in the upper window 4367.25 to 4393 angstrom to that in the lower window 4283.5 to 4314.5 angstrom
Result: 1.17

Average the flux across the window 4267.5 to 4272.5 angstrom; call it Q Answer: 2.35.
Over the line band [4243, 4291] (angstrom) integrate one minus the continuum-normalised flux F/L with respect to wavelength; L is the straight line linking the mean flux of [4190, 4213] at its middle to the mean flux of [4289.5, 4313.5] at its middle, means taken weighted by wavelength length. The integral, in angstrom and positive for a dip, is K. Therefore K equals -4.0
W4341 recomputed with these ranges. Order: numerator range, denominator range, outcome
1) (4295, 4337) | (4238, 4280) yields 0.93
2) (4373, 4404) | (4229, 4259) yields 1.07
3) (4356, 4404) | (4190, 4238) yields 1.09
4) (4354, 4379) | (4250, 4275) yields 1.04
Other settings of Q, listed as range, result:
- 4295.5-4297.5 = 1.65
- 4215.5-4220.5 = 2.18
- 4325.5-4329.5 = 2.16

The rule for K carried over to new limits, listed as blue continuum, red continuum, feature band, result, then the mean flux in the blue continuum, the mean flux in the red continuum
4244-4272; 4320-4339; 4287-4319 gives 2.2 angstrom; 2.19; 2.05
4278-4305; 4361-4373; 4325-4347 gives 1.4 angstrom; 1.99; 2.21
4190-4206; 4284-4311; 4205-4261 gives -2.7 angstrom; 2.12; 1.97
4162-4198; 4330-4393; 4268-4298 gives -0.7 angstrom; 1.99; 2.1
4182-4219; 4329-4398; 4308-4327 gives 0.4 angstrom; 2.07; 2.1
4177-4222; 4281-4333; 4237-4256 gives -1.3 angstrom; 2.06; 2.01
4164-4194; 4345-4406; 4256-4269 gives -1.1 angstrom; 1.96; 2.14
